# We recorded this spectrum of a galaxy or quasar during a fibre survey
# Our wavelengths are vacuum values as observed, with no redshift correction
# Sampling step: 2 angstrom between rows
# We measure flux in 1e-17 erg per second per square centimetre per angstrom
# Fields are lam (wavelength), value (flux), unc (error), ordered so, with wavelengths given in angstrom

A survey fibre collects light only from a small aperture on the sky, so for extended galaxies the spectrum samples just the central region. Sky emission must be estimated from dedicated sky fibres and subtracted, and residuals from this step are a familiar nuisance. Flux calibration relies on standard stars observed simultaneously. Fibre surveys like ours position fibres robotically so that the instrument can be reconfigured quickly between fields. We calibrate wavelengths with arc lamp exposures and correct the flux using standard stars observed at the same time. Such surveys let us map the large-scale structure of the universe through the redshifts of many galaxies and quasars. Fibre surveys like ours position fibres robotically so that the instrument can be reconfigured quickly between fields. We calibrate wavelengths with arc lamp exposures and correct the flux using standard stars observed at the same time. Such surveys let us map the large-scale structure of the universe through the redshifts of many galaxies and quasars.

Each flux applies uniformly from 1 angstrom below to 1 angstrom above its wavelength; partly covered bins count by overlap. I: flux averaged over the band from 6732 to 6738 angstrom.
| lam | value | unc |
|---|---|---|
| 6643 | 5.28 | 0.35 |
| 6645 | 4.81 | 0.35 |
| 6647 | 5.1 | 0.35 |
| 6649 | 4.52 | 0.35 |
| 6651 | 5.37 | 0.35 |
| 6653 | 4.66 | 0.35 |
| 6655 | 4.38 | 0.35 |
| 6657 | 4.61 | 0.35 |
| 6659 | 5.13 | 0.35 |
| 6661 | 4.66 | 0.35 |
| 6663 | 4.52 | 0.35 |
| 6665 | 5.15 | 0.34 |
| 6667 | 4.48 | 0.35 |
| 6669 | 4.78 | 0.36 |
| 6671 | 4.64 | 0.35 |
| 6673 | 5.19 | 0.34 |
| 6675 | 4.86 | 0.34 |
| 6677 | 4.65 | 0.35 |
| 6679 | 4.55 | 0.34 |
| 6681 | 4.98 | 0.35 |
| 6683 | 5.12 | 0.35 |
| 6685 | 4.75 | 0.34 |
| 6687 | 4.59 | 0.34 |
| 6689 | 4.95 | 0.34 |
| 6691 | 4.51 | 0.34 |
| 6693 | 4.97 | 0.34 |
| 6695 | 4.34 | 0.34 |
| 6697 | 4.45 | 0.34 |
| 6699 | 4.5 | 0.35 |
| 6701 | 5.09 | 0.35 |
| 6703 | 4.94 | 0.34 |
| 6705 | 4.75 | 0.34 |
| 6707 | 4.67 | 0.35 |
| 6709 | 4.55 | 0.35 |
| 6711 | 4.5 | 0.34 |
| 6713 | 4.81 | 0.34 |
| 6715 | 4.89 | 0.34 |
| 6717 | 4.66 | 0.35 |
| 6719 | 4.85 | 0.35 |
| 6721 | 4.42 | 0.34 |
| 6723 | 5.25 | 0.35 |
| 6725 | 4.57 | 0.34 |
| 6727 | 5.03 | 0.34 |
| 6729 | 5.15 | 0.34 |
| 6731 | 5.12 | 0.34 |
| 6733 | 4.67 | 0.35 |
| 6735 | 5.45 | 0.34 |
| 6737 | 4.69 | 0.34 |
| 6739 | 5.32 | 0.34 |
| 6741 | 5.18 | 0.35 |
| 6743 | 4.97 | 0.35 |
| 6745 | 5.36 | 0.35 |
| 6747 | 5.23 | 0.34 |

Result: 4.94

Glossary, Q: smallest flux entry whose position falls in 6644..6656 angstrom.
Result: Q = 4.38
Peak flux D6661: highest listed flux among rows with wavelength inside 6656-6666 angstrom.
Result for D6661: 5.15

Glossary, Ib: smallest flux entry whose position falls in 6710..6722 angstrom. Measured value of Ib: 4.42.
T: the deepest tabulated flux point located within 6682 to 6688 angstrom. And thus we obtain 4.59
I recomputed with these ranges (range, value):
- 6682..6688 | 4.82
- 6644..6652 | 4.95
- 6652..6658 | 4.55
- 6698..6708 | 4.79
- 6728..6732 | 5.13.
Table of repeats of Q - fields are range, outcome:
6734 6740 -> 4.69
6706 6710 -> 4.55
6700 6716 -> 4.5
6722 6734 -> 4.57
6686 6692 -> 4.51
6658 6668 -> 4.48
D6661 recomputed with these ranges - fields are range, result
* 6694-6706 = 5.09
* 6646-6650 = 5.1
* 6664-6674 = 5.19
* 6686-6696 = 4.97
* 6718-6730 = 5.25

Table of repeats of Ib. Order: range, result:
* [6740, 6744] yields 4.97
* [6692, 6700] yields 4.34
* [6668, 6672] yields 4.64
